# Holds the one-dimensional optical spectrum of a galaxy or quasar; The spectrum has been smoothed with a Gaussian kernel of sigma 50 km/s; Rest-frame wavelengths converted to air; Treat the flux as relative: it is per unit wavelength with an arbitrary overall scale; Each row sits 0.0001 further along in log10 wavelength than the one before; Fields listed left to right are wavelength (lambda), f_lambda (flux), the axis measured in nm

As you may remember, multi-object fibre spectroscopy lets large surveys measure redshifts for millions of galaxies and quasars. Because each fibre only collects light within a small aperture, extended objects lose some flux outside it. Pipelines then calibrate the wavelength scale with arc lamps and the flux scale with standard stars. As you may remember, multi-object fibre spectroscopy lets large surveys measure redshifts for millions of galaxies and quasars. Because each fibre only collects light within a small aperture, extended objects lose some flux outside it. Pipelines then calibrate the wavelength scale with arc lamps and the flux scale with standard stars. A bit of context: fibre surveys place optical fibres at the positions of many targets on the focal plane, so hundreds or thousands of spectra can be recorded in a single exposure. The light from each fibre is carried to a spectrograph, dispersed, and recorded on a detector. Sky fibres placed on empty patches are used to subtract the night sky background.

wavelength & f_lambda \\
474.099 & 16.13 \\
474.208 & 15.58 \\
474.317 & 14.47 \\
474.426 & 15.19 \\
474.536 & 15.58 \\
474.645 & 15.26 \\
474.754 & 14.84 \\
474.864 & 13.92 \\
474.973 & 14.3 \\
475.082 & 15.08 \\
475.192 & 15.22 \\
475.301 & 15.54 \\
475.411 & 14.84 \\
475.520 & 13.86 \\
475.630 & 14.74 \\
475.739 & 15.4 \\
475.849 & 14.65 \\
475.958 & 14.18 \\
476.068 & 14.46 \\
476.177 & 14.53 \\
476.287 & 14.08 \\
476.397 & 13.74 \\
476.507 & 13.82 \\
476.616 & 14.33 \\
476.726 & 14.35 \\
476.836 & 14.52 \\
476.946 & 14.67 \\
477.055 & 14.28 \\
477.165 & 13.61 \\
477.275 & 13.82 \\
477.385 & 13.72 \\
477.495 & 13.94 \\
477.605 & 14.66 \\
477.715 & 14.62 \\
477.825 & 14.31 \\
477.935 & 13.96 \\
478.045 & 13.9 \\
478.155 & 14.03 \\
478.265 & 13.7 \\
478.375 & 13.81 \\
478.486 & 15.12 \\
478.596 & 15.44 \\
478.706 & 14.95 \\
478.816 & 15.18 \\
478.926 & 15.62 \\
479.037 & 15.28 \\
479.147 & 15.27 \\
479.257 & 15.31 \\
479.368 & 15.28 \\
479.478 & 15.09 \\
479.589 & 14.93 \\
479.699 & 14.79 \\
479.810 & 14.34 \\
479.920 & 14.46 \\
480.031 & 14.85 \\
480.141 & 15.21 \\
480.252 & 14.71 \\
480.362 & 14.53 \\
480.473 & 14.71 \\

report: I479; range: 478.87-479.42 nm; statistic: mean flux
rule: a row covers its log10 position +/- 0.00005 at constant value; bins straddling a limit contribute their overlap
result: 15.3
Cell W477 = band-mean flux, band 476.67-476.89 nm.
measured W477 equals 14.4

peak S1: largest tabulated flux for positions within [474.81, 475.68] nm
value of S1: 15.54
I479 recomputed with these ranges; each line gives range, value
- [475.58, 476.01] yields 14.8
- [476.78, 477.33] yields 14.2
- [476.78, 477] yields 14.6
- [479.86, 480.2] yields 14.8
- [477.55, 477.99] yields 14.4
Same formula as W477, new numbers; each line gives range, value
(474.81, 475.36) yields 14.8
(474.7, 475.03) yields 14.4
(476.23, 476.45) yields 13.9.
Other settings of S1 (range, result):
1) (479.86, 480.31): 15.21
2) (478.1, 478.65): 15.44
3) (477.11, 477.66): 14.66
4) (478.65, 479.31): 15.62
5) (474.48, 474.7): 15.58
